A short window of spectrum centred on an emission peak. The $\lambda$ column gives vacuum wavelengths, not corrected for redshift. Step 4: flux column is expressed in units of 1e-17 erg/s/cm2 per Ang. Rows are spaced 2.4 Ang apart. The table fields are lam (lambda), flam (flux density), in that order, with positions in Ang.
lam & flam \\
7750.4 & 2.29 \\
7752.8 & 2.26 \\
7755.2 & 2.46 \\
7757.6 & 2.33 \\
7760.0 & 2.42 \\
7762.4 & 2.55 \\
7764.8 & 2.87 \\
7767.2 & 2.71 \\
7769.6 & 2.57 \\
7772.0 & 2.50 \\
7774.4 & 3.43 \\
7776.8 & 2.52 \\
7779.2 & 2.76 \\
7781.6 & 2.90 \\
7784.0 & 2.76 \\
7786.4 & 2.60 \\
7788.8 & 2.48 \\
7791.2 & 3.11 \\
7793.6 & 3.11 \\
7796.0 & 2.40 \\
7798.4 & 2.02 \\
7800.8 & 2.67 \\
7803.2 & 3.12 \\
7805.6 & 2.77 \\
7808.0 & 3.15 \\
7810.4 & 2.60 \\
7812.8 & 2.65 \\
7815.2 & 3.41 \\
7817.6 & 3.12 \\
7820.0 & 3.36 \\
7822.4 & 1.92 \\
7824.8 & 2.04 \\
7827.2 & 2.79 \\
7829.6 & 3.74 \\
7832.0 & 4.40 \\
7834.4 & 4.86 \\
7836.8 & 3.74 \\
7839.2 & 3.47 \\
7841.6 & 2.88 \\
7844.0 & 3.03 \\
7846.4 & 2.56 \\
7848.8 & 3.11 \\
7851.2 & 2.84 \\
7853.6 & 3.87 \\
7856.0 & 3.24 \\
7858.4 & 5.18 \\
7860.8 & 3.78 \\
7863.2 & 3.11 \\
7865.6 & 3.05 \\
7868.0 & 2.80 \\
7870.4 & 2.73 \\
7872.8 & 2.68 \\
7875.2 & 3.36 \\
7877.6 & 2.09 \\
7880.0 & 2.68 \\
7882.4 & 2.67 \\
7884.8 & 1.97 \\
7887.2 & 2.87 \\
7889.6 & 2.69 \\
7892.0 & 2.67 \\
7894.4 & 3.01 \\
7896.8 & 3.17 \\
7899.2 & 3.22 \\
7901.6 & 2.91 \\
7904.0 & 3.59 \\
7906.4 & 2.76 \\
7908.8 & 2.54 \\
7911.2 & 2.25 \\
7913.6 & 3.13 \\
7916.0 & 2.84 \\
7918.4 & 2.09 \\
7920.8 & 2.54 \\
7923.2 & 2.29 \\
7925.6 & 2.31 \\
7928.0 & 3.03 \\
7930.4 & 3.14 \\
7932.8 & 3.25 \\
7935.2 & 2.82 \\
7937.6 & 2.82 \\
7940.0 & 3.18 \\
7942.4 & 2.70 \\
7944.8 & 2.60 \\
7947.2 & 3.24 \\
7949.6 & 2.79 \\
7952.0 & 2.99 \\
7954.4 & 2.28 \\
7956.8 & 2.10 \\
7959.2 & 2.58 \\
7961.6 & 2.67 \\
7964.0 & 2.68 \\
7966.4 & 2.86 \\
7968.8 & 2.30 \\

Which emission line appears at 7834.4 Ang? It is H-alpha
